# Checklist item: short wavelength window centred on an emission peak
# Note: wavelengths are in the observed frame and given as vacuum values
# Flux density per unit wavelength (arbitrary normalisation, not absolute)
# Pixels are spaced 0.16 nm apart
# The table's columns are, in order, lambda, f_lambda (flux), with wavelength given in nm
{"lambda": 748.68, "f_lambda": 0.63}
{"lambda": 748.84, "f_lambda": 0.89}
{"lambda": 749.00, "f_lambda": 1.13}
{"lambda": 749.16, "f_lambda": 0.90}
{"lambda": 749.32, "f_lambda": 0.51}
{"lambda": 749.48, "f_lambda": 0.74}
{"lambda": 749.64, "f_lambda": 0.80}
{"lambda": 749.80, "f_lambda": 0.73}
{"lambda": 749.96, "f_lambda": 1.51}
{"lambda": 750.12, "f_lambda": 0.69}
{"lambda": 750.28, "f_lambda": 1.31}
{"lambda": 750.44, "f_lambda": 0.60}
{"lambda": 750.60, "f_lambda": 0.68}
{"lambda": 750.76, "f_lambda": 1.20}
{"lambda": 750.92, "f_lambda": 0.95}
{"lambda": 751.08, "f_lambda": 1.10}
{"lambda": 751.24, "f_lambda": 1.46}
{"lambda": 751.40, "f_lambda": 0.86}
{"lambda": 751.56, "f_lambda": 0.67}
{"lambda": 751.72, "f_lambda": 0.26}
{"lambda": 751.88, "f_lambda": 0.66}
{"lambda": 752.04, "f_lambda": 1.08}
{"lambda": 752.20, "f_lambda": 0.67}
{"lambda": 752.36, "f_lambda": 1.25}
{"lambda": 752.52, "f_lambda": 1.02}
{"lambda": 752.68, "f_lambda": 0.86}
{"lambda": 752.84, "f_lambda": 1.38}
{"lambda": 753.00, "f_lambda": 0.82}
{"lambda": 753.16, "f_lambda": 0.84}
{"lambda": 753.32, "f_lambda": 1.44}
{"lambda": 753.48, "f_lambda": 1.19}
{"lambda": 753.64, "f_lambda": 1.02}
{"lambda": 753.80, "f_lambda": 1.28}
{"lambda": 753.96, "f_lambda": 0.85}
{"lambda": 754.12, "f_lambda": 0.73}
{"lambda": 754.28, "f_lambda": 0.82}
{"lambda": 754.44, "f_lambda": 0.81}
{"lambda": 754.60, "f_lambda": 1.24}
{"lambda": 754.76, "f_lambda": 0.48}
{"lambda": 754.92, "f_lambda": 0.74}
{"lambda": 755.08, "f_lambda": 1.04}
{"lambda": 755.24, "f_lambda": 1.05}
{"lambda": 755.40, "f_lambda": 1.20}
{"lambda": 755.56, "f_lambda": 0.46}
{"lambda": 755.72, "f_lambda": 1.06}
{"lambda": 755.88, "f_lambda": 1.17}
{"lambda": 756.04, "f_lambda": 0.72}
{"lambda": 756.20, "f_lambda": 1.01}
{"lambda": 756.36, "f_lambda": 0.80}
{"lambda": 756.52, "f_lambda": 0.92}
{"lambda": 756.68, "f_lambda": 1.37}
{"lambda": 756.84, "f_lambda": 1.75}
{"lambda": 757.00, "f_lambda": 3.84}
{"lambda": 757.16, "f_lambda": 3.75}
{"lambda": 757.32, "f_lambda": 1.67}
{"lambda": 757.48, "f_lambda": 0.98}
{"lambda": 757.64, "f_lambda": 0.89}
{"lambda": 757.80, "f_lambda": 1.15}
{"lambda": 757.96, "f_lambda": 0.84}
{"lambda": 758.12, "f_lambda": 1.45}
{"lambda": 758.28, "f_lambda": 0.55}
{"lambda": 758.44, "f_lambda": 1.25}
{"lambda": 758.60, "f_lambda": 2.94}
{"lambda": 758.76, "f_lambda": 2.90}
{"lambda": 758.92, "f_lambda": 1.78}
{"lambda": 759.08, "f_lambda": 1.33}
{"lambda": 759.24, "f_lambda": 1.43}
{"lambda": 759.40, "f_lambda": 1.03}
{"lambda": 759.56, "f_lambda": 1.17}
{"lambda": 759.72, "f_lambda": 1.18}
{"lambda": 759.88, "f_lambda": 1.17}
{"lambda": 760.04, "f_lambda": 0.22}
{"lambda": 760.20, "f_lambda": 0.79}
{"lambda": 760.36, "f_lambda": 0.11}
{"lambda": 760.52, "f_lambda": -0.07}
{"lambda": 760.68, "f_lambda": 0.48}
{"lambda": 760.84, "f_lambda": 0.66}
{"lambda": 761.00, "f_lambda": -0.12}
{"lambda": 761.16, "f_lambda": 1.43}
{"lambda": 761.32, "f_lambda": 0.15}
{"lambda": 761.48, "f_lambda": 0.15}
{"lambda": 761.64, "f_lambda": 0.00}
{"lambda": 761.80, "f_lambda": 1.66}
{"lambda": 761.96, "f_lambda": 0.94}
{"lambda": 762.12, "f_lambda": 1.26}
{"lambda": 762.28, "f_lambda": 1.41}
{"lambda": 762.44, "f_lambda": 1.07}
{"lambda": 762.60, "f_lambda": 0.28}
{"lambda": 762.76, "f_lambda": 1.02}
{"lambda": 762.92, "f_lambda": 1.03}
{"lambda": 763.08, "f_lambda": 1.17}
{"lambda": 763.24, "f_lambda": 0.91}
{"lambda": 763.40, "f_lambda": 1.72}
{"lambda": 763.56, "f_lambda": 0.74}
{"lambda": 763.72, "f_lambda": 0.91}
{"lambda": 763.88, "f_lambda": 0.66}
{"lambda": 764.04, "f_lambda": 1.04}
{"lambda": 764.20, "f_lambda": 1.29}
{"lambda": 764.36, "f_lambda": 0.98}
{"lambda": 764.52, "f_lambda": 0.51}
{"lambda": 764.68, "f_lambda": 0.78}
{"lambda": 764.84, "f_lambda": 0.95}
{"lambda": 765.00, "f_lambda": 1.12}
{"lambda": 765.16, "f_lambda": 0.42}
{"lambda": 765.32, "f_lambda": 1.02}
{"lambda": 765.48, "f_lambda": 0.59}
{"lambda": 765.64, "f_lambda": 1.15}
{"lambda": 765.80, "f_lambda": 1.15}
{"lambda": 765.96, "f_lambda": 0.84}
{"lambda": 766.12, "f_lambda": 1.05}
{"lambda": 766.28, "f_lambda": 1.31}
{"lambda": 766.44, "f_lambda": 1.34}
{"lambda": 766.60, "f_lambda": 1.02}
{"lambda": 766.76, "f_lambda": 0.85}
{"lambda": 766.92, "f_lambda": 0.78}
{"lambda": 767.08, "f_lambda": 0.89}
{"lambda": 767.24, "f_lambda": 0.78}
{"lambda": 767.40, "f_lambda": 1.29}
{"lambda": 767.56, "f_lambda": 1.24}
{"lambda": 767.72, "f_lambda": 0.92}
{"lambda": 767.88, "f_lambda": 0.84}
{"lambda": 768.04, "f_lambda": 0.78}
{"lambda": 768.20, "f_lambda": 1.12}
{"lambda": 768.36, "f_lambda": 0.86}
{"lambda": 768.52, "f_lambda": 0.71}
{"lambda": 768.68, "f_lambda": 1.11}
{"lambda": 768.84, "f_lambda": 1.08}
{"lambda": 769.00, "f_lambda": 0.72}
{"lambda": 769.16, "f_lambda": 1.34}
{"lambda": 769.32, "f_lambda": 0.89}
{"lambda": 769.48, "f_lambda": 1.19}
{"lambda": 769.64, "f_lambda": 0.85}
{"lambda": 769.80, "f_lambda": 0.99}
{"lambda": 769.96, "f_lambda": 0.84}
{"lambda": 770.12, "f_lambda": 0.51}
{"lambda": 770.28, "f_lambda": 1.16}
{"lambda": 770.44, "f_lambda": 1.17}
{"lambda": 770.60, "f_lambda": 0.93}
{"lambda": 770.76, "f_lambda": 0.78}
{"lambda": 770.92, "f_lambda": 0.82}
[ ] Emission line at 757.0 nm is [S II]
